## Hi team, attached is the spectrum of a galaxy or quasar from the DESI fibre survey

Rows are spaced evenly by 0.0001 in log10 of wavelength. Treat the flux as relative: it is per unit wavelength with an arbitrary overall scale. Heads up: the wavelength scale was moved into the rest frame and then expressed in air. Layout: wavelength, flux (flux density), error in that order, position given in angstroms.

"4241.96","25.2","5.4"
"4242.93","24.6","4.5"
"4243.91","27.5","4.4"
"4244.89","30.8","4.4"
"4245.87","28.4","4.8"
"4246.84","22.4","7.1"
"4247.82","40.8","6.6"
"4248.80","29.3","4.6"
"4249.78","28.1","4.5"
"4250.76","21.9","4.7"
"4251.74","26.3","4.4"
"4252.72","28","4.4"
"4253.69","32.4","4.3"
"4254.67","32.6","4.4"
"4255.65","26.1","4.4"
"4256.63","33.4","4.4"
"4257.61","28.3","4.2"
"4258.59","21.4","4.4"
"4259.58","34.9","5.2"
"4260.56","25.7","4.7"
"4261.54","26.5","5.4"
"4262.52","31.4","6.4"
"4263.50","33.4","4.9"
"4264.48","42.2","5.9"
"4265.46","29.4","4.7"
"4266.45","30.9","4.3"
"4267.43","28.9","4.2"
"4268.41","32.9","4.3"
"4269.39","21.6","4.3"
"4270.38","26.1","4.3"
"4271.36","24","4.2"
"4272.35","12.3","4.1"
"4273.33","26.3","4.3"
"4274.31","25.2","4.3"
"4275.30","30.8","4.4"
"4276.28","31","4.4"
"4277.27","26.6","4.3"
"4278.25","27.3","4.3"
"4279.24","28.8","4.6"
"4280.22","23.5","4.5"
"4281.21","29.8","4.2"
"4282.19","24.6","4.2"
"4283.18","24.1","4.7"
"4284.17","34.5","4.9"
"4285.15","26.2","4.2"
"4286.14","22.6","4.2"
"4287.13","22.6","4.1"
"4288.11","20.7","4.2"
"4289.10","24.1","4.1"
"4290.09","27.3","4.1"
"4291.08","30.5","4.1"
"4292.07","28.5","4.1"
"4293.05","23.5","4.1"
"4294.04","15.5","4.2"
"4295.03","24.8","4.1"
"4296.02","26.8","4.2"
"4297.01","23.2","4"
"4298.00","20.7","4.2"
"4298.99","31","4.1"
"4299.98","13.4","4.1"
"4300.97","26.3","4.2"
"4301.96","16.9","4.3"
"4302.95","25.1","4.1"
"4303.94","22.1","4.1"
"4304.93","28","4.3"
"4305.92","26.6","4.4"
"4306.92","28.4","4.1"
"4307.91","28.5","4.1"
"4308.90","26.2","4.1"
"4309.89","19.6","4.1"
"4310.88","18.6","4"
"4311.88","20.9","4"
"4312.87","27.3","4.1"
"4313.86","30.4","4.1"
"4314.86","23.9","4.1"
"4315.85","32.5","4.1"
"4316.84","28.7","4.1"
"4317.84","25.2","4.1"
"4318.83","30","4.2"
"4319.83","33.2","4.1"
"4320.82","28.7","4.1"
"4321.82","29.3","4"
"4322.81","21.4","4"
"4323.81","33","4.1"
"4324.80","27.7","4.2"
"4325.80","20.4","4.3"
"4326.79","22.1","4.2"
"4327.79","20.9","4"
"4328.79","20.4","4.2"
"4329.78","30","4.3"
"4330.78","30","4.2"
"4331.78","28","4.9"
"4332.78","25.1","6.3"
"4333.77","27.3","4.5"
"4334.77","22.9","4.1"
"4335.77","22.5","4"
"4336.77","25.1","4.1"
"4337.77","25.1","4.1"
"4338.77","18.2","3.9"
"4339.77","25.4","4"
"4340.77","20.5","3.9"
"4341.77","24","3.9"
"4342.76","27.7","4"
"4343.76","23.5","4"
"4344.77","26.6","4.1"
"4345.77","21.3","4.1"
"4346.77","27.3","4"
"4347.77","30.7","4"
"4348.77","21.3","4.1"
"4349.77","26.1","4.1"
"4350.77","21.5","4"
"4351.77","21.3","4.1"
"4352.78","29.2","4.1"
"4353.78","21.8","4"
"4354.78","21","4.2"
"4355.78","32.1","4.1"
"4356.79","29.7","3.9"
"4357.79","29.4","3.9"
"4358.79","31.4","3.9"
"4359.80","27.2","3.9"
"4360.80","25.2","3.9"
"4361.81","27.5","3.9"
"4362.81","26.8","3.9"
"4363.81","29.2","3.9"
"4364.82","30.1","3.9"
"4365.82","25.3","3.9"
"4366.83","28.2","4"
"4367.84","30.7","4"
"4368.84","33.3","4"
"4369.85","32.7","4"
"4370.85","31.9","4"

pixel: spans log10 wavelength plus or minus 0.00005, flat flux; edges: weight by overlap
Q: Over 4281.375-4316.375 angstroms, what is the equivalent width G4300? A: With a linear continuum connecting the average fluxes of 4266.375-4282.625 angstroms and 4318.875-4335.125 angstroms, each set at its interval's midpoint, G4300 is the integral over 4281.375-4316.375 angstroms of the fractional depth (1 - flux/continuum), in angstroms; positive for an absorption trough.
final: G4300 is 2.15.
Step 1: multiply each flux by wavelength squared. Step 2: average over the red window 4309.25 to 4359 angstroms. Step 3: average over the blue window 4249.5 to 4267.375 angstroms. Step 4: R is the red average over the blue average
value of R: 0.9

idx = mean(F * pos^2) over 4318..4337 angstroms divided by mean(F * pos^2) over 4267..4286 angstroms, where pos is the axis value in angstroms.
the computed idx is 1.0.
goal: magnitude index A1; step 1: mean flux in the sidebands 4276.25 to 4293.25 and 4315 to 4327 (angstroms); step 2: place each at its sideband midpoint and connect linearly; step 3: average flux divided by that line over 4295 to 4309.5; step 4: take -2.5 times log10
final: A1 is 0.107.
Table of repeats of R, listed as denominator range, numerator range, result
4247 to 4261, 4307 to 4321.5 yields 0.95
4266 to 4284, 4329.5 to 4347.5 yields 0.97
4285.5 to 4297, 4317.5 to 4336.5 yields 1.10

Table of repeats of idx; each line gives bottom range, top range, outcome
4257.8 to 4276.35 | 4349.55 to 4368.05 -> 1.00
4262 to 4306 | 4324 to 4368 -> 1.01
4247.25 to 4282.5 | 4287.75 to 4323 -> 0.91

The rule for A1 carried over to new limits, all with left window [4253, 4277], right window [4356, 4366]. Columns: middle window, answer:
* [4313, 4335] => 0.06 mag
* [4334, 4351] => 0.18 mag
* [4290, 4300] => 0.17 mag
